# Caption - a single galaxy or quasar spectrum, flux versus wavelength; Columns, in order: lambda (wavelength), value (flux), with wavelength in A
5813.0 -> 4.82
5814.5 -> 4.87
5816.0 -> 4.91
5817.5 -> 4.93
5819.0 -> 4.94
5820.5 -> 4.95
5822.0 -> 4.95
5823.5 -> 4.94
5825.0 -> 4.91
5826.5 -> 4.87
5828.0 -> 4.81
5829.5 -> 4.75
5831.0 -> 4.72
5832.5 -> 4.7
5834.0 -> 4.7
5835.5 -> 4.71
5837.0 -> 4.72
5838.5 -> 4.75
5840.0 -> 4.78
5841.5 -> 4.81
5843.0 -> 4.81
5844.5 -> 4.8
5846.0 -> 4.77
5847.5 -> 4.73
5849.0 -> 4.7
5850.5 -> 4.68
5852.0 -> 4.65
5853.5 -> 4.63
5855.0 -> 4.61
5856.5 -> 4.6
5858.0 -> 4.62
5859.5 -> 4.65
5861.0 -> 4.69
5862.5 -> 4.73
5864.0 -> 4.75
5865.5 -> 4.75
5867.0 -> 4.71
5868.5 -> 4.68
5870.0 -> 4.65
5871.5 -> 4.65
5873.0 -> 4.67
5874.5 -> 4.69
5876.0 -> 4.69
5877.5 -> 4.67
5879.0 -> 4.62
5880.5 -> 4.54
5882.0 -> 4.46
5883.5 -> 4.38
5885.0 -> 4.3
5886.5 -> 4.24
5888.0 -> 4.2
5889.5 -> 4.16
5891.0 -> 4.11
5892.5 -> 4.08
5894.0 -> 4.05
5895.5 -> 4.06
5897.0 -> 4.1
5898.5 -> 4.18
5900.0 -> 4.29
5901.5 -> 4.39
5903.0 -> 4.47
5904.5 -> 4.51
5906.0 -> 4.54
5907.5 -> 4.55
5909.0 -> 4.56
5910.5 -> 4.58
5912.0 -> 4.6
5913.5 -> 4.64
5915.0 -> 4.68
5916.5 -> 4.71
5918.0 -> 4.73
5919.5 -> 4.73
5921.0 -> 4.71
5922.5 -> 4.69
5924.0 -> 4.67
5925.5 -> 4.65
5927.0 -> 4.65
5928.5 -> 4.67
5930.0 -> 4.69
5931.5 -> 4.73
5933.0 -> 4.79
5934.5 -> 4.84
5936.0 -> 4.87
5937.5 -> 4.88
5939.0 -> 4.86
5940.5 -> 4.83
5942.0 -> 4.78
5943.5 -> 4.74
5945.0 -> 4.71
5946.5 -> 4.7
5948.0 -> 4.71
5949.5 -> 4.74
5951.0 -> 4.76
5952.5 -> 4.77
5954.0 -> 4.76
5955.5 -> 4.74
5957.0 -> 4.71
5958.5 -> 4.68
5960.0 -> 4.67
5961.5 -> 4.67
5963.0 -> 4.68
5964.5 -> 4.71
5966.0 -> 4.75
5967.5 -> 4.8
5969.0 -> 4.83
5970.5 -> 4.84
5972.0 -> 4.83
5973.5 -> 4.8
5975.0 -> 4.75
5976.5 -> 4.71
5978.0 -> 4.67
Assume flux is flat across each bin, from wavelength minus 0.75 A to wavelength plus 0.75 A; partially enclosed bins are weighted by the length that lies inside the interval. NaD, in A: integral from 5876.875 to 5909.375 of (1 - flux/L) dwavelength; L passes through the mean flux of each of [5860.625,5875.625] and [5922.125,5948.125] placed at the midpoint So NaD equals 2.63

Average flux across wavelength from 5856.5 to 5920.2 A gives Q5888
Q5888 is 4.5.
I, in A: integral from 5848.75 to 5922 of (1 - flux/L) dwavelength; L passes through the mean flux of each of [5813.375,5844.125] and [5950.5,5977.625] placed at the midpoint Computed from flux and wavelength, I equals 4.13 A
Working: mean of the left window 4.83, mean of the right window 4.75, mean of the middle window 4.52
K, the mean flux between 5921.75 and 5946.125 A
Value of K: 4.75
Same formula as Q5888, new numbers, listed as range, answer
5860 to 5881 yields 4.68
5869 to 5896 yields 4.41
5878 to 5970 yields 4.59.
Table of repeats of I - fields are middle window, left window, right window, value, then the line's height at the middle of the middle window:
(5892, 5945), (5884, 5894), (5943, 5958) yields -1.7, 4.44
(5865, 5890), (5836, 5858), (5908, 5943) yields 1.0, 4.72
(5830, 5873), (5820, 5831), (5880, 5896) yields -1.0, 4.6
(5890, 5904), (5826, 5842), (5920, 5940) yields 1.6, 4.75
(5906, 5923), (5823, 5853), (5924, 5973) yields 0.4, 4.75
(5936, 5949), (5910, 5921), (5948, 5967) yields -0.2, 4.7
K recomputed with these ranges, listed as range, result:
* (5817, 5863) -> 4.76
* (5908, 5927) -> 4.66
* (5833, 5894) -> 4.6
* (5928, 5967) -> 4.75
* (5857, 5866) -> 4.69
